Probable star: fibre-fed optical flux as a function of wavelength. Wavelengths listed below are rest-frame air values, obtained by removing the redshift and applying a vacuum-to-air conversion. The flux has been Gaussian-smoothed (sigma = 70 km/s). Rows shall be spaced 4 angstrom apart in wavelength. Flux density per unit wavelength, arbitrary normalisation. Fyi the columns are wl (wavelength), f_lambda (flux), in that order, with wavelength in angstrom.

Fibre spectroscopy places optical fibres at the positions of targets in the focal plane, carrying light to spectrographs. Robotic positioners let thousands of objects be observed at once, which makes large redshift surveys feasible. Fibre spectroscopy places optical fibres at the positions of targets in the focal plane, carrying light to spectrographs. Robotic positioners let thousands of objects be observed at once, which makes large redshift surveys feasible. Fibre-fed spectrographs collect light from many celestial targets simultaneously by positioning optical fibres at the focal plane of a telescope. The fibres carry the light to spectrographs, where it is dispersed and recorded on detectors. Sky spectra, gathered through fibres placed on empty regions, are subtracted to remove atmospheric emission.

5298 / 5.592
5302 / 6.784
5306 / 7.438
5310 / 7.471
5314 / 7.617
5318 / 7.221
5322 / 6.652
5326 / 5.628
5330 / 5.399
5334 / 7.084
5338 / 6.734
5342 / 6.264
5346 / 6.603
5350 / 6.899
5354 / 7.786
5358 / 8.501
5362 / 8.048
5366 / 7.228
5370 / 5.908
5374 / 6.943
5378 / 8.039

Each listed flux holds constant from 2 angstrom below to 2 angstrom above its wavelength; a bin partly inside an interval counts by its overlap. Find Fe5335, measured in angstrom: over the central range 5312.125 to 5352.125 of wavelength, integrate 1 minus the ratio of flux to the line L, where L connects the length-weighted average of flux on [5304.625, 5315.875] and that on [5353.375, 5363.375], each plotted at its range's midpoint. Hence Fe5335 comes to 6.1 angstrom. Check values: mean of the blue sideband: 7.51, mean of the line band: 6.61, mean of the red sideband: 8.16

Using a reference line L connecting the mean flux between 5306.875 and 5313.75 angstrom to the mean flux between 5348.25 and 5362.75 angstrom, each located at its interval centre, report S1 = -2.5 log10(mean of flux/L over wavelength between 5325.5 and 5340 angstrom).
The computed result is 0.22 mag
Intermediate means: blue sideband 7.5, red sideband 7.8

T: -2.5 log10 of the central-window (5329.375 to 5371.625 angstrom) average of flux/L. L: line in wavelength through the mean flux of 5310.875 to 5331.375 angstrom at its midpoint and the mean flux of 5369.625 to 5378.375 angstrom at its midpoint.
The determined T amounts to -0.03 mag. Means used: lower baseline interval 6.59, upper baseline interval 6.96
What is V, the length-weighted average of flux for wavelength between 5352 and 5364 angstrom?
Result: 8.11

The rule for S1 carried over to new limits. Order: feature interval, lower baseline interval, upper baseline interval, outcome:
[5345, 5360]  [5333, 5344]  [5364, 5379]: -0.11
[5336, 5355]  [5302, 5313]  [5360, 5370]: 0.08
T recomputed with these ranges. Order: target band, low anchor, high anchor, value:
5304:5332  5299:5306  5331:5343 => -0.01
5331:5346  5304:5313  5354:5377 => 0.13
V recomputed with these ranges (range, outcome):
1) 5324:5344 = 6.22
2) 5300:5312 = 7.23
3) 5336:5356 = 6.86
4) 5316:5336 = 6.4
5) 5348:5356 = 7.34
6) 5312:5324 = 7.16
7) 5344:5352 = 6.75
